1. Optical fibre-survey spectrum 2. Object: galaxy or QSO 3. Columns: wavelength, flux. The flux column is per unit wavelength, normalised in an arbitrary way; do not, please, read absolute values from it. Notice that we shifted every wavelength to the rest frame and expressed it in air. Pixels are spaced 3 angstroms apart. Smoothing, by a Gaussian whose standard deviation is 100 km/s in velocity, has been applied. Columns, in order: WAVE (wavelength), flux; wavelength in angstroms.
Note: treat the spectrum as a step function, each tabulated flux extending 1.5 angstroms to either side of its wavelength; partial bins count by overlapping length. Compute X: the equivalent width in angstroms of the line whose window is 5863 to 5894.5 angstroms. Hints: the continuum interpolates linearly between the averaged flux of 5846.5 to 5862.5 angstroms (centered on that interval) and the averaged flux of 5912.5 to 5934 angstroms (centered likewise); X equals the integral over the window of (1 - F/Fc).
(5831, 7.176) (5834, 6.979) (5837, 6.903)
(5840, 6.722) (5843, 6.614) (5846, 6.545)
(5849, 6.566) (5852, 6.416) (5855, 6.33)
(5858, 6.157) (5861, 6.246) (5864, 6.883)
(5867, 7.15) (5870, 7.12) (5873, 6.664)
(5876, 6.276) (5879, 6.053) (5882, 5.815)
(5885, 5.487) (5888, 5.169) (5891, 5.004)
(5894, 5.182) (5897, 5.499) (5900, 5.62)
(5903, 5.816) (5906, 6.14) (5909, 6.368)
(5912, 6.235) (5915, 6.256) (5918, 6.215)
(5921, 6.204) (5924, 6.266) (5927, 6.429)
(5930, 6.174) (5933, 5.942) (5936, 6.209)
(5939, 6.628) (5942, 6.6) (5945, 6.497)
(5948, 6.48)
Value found 1.1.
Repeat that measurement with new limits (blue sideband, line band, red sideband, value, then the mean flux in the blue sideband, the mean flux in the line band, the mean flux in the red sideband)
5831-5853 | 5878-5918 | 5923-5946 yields 4.5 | 6.72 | 5.76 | 6.34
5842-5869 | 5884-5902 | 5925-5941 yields 3.0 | 6.55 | 5.34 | 6.29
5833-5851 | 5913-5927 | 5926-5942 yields 0.2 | 6.71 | 6.26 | 6.3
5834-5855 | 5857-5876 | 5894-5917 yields -0.9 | 6.63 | 6.68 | 5.94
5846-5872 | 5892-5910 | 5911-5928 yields 1.8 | 6.61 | 5.73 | 6.26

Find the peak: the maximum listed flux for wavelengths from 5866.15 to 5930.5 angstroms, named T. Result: 7.15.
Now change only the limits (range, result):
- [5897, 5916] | 6.368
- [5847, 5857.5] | 6.566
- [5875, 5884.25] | 6.276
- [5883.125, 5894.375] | 5.487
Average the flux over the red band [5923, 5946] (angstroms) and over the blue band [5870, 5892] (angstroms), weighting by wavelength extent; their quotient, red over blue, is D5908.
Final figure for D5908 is 1.08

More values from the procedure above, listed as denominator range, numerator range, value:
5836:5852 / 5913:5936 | 0.94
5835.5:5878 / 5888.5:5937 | 0.90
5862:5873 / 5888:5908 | 0.80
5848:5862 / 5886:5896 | 0.81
